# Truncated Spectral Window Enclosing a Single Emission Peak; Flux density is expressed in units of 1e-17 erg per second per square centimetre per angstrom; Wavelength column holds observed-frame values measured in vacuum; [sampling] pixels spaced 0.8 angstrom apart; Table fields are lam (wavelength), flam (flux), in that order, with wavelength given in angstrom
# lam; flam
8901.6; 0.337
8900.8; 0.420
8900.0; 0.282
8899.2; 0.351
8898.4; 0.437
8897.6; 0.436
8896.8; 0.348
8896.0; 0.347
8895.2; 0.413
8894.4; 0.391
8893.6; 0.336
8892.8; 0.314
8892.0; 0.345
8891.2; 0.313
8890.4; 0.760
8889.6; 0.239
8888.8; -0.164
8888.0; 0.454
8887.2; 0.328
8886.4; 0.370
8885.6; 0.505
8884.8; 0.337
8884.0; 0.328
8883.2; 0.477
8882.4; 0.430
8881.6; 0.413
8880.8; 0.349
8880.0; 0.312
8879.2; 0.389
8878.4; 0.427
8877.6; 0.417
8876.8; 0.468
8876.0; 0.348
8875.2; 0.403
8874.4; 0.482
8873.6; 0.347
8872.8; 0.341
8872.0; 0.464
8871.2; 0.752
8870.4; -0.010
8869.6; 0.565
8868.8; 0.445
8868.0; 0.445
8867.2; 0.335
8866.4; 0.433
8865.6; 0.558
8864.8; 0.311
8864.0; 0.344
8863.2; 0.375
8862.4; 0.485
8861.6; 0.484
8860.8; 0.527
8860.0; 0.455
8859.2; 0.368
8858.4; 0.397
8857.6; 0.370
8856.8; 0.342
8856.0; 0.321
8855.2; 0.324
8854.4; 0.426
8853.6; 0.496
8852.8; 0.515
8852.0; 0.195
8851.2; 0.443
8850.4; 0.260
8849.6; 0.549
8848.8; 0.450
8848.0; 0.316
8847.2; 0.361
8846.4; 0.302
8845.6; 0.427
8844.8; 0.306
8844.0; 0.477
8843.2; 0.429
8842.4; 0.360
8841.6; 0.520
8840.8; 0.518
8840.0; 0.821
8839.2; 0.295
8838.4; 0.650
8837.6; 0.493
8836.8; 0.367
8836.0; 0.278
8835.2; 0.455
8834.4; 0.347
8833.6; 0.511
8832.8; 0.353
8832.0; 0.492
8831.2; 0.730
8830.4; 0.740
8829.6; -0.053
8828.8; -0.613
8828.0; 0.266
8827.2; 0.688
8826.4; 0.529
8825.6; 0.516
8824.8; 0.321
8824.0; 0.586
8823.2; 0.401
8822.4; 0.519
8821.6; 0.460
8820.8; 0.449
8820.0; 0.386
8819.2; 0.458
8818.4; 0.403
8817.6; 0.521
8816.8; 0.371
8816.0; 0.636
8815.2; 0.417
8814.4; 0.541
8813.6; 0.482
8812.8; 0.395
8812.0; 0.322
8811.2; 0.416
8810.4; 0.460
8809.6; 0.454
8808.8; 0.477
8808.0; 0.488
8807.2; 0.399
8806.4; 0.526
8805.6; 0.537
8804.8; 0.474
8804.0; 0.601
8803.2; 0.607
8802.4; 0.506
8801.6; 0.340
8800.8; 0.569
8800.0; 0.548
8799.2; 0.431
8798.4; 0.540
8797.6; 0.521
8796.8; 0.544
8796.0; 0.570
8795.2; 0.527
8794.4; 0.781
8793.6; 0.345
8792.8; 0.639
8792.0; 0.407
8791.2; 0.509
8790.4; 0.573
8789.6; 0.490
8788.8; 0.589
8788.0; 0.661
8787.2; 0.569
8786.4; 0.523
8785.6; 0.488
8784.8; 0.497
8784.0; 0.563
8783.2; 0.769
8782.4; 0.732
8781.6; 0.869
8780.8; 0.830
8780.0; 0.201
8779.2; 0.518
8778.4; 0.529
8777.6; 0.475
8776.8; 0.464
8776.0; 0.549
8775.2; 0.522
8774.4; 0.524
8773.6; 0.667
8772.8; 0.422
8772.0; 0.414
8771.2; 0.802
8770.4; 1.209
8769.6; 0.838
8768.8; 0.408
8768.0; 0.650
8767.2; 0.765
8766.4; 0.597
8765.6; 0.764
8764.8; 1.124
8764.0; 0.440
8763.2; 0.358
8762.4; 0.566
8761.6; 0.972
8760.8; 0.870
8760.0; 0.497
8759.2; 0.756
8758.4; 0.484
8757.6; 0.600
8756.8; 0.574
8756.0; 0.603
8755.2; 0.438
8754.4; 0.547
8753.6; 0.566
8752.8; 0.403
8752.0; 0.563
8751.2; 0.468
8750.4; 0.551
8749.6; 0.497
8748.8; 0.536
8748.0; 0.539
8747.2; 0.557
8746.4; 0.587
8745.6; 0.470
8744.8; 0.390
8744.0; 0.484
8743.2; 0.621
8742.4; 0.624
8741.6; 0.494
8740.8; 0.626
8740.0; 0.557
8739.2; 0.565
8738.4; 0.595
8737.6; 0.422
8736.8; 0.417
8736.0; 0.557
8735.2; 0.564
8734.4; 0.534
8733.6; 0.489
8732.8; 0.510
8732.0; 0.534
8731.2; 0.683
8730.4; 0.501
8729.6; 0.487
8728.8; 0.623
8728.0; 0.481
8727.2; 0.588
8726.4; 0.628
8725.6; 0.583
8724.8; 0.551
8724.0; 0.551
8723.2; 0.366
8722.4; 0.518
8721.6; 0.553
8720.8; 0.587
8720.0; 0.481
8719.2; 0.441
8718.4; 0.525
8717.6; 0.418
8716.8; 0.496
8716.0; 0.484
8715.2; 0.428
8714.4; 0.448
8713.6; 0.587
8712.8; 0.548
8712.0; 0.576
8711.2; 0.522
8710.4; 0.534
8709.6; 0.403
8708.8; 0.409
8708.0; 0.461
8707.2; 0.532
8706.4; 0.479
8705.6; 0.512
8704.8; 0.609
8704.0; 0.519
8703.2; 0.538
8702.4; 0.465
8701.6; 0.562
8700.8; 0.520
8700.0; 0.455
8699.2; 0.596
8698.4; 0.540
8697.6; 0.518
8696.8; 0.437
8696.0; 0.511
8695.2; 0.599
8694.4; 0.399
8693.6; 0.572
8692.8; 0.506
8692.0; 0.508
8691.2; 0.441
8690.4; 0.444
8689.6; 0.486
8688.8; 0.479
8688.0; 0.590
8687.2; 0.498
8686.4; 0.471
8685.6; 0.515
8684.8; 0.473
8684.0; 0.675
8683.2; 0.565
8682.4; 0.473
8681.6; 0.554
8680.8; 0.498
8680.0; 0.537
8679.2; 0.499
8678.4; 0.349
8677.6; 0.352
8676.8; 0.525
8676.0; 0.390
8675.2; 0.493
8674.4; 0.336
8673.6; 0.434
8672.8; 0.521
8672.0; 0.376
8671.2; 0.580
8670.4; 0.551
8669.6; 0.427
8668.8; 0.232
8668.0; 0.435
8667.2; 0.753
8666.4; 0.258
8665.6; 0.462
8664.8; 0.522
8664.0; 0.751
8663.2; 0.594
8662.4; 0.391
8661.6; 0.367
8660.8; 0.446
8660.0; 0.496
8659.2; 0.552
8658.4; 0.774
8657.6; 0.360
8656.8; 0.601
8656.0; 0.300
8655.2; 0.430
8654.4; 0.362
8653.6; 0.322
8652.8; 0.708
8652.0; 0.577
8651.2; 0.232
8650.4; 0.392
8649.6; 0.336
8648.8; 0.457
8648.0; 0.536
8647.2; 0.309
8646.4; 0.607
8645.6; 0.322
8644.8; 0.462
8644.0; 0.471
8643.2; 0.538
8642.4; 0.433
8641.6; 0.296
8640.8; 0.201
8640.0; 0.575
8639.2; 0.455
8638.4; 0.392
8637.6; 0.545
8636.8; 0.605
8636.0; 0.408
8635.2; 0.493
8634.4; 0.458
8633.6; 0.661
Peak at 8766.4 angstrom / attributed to Mg II 2798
